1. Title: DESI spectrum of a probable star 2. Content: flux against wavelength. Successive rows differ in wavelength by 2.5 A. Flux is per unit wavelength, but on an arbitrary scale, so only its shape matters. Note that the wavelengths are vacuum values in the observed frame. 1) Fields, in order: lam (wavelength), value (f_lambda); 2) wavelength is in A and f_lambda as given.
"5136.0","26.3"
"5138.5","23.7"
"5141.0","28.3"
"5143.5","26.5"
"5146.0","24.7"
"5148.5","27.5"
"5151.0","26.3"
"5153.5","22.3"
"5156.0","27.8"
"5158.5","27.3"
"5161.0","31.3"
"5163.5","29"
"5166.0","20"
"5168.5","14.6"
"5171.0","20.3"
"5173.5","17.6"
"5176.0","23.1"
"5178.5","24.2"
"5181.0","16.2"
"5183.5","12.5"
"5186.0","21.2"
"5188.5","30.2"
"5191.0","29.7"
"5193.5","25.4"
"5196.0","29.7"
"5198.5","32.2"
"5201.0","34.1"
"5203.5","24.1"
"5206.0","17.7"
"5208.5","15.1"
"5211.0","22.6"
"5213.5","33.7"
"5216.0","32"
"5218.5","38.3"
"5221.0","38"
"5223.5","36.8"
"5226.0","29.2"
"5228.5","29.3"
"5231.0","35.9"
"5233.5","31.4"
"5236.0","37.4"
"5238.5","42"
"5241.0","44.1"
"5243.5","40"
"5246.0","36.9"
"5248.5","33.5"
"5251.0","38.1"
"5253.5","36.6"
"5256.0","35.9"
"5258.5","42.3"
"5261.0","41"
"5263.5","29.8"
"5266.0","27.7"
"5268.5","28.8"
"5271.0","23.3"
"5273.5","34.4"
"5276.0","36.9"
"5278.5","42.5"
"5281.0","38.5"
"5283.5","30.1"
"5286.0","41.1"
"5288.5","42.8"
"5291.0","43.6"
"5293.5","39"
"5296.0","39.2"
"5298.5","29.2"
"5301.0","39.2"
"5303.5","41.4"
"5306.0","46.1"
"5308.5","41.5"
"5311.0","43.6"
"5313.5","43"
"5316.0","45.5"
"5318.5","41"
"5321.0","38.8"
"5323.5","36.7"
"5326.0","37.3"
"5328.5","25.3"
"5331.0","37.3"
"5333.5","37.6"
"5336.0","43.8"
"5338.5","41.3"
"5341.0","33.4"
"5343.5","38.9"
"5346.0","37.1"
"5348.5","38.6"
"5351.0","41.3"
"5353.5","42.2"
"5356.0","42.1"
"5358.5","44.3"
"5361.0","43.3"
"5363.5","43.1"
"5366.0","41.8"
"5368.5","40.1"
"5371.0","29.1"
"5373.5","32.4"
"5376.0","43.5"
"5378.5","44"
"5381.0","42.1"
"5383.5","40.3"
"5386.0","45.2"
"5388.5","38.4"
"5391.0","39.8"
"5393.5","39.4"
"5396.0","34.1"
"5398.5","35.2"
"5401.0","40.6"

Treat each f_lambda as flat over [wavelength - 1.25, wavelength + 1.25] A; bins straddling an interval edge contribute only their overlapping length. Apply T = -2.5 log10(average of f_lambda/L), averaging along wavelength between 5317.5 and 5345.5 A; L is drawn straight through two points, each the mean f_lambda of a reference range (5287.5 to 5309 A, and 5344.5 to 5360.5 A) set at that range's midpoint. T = 0.09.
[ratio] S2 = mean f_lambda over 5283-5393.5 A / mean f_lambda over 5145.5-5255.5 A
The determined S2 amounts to 1.4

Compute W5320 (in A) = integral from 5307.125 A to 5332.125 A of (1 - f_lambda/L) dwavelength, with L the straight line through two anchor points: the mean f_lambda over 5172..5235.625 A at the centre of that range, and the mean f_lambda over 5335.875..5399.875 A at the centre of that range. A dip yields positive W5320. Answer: -2.1 A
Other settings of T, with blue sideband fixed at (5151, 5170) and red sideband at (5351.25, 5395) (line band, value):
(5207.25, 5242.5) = -0.13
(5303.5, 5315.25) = -0.21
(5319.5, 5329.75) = 0.07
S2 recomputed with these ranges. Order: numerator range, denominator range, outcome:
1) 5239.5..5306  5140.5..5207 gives 1.50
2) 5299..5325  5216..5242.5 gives 1.14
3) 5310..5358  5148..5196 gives 1.66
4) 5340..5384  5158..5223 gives 1.56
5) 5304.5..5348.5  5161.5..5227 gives 1.53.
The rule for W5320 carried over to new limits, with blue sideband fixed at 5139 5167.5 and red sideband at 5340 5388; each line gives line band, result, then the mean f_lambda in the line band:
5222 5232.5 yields -0.6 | 32.9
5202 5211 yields 3.0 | 19.9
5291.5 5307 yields -1.4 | 39.1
